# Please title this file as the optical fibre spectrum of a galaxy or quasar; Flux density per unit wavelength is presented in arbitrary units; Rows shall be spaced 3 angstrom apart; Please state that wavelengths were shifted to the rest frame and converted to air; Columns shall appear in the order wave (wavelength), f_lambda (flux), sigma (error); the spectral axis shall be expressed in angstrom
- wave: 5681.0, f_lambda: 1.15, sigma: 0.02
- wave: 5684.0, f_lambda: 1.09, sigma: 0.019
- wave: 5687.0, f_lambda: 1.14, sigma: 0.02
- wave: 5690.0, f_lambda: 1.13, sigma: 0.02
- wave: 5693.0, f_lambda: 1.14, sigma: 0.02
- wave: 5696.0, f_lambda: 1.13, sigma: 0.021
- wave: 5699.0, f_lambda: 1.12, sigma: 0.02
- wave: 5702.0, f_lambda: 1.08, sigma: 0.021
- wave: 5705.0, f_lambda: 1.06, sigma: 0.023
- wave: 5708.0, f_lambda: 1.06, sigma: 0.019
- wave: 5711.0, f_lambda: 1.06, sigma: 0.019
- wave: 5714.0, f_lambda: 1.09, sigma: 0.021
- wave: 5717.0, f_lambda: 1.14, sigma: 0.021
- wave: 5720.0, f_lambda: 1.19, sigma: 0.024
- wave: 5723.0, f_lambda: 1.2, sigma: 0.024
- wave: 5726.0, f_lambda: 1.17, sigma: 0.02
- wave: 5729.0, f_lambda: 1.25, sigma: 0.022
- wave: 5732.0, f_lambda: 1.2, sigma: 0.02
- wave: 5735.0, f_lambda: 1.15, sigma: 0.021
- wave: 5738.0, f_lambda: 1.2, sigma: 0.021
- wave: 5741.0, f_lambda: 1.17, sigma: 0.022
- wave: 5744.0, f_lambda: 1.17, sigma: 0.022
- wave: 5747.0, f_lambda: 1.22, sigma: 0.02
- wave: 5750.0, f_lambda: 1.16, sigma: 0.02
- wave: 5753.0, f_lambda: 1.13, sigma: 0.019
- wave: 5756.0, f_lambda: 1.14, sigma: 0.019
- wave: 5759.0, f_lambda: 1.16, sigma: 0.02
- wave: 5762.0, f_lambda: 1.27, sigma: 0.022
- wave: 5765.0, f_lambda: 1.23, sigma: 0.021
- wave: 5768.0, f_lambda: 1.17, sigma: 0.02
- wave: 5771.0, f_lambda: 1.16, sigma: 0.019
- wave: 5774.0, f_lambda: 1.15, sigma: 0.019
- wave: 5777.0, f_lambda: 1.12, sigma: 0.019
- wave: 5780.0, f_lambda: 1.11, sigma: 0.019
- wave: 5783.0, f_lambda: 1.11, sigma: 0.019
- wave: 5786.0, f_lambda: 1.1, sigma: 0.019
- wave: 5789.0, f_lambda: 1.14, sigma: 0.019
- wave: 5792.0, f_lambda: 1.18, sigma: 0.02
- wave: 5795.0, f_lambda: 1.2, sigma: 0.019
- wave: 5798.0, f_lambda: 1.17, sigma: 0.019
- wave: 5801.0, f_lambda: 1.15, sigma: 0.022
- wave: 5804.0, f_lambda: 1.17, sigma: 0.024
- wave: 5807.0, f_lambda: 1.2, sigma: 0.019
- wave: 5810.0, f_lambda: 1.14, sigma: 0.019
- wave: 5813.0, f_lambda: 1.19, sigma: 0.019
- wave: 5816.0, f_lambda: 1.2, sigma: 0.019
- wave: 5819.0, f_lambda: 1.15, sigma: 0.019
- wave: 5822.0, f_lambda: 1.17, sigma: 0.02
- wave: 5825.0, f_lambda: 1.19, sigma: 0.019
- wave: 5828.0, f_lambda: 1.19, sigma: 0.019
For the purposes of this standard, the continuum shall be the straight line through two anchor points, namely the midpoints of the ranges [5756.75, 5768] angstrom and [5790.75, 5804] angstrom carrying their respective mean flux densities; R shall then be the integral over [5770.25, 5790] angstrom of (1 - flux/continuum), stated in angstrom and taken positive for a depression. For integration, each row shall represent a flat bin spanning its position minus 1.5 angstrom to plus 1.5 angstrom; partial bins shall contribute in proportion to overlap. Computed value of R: 1.08 angstrom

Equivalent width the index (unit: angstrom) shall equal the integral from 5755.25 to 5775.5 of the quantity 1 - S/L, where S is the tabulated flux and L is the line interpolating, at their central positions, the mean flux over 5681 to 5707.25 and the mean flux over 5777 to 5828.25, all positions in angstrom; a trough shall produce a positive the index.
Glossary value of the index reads -0.7 angstrom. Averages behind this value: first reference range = 1.11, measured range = 1.18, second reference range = 1.16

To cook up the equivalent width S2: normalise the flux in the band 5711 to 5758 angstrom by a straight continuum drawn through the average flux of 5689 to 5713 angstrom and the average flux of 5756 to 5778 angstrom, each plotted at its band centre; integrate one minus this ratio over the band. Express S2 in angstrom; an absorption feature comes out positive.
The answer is -1.2 angstrom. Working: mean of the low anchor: 1.1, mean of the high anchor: 1.18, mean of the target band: 1.17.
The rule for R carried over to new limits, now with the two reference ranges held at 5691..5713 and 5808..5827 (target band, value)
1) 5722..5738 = -1.17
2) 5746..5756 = -0.31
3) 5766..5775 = -0.18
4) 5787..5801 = -0.11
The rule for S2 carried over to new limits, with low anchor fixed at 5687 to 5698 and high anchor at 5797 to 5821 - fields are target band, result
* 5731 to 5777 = -0.92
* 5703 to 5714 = 0.71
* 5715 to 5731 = -0.61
